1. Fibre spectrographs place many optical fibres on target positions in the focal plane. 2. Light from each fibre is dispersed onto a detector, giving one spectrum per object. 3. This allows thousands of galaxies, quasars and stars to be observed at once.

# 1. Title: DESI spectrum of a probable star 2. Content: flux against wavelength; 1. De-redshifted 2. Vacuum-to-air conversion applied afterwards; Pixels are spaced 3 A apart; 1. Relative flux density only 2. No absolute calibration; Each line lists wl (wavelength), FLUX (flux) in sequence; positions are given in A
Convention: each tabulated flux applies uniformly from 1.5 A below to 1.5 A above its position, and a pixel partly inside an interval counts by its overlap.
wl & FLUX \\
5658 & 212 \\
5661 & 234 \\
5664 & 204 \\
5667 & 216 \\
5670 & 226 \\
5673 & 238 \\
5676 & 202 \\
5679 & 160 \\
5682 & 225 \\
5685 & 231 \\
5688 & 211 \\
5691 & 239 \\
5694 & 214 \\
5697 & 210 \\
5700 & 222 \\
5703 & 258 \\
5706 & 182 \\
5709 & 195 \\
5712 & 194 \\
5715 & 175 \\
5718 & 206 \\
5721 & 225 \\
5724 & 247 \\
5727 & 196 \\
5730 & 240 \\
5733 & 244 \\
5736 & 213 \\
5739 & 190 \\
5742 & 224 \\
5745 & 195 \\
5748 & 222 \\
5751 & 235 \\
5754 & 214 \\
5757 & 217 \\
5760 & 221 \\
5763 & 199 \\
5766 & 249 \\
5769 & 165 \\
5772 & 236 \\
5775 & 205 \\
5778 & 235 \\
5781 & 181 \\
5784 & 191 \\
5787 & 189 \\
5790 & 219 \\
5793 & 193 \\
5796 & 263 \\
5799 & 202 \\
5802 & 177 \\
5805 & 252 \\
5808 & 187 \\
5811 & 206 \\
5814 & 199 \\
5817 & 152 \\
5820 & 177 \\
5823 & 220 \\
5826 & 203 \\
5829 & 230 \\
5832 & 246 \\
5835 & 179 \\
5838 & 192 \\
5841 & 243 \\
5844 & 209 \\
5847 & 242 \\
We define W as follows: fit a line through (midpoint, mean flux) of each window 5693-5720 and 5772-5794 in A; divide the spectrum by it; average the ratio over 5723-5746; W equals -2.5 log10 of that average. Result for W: -0.066 mag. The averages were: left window 206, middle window 219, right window 204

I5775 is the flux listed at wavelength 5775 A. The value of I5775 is 205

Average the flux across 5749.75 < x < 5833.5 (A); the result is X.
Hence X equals 209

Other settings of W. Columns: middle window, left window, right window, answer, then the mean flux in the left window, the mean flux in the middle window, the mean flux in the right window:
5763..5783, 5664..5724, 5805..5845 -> -0.01 mag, 213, 210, 205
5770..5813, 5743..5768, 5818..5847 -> 0.03 mag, 218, 209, 212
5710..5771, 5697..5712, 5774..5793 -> -0.03 mag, 212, 214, 202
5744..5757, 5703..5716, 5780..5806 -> -0.08 mag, 195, 217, 207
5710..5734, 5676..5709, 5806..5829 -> -0.03 mag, 214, 215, 196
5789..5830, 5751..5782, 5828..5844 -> 0.05 mag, 214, 205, 217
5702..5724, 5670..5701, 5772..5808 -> 0.04 mag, 216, 207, 210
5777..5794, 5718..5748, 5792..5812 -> 0.07 mag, 219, 201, 212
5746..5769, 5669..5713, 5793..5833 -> -0.04 mag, 214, 218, 208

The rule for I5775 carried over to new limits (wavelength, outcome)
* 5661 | 234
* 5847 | 242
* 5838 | 192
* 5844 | 209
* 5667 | 216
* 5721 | 225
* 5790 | 219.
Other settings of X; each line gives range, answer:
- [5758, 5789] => 207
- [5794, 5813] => 214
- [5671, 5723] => 211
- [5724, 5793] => 213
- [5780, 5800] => 206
